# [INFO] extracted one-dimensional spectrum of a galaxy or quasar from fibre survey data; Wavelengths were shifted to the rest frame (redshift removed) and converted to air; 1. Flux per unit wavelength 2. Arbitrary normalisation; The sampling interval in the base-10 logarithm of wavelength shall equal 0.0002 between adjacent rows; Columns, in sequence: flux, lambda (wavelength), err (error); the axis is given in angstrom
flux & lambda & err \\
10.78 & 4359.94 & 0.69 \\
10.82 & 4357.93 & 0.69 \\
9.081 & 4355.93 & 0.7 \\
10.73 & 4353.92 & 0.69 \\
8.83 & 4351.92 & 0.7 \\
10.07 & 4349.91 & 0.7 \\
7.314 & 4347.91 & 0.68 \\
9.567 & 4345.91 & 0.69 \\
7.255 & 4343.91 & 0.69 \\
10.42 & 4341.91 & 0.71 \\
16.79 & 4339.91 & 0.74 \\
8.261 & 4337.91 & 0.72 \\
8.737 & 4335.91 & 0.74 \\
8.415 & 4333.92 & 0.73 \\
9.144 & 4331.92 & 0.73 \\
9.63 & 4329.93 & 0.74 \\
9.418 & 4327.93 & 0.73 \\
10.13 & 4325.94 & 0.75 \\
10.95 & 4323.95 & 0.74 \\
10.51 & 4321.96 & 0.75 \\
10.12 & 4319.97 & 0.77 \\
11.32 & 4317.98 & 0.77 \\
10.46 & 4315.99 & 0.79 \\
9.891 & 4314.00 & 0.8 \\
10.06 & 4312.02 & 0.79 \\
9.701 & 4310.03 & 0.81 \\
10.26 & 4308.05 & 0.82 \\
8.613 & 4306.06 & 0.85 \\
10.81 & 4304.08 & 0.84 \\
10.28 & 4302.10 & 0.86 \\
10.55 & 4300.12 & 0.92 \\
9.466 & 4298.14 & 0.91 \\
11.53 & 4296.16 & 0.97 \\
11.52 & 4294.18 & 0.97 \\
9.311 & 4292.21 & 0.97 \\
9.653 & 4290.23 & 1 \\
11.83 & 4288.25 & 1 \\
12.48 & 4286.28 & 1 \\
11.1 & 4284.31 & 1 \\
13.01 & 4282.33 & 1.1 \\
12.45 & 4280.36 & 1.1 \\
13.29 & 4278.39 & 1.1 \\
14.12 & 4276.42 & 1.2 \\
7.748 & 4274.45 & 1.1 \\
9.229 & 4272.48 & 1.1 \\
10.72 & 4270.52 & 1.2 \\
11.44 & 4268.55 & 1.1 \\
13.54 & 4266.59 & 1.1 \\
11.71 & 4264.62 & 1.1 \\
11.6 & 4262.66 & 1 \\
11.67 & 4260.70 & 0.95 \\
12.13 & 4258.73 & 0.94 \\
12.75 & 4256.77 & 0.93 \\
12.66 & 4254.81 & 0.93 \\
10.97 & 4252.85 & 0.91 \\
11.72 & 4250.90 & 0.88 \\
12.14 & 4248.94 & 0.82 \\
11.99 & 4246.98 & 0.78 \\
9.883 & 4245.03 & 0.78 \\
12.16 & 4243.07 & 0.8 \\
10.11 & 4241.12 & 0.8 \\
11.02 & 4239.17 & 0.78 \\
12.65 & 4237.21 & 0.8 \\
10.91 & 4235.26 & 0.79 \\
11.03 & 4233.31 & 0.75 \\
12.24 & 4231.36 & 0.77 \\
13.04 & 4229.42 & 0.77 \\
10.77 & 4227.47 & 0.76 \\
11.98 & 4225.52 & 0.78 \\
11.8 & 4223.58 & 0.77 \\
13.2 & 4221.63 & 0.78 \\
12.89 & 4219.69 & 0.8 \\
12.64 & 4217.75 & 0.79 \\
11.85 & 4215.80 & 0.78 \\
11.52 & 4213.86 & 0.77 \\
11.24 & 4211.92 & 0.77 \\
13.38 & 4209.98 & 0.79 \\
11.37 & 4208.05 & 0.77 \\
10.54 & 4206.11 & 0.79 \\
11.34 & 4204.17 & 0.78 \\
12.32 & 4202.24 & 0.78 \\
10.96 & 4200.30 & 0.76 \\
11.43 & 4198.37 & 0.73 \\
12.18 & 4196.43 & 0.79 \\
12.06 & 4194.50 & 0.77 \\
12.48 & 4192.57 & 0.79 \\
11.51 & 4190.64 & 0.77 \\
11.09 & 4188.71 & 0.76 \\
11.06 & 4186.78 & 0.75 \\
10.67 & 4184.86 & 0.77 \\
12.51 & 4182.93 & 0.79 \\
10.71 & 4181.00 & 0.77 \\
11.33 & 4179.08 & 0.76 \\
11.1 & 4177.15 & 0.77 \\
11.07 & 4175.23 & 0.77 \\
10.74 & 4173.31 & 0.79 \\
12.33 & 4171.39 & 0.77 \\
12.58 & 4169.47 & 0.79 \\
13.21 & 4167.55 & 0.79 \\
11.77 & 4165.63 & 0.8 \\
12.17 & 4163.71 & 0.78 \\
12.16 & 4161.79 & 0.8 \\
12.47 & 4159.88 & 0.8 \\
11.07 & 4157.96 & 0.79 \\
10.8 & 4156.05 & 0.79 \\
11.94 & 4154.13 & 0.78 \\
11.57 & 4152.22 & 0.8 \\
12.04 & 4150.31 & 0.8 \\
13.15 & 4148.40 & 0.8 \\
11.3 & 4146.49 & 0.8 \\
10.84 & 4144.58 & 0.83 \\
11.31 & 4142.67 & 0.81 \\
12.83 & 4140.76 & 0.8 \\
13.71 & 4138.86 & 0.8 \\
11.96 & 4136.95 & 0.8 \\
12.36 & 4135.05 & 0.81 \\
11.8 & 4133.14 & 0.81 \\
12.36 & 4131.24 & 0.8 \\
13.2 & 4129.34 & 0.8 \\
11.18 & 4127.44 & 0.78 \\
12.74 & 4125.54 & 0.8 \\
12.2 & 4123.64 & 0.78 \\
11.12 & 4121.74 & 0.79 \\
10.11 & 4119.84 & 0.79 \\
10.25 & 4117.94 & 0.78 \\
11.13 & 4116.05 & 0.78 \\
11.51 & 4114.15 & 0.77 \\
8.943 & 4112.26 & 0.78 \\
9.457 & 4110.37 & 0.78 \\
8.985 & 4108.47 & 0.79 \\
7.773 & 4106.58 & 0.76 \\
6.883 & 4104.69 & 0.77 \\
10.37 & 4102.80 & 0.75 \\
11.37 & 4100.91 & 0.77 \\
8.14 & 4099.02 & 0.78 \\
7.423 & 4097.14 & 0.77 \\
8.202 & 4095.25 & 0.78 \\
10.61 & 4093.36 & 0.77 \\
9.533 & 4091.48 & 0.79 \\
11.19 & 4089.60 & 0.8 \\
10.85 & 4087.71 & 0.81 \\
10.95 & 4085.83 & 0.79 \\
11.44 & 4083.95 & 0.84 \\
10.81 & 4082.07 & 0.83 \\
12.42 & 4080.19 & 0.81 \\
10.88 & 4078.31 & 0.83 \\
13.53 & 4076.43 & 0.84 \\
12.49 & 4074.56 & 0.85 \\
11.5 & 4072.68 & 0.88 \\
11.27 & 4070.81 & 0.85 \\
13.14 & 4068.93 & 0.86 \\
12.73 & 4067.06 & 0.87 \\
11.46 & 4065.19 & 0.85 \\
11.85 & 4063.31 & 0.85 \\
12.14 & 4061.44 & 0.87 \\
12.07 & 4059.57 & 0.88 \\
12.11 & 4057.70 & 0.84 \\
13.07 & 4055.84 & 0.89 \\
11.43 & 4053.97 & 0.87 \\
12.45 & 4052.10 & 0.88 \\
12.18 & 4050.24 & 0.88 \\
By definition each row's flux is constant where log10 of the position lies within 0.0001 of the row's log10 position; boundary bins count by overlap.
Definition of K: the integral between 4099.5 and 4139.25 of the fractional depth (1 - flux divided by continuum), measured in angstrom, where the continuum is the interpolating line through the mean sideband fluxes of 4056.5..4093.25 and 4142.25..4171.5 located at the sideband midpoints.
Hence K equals 3.2 angstrom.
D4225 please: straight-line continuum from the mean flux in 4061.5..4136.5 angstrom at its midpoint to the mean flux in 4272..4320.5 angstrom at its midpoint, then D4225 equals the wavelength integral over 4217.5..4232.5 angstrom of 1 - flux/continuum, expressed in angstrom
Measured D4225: -2.0 angstrom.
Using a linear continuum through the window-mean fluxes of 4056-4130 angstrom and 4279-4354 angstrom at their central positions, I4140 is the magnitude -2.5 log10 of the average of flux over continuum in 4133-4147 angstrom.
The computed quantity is -0.12 mag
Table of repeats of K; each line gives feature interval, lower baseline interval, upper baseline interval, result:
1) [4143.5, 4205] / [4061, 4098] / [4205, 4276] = -1.2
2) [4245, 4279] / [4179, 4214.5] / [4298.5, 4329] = -2.7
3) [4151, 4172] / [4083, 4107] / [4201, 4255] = -2.6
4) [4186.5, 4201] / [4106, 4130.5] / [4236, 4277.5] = -0.6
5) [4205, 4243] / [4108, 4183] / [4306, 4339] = -3.5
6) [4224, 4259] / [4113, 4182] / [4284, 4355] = -2.6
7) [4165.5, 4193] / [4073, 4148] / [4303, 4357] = -2.6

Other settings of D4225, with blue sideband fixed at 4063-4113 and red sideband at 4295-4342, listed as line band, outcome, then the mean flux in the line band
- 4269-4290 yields -2.55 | 11.5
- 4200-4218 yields -2.34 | 11.7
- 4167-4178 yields -1.47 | 11.8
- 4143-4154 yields -1.40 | 11.8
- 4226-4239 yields -1.76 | 11.7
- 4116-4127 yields -0.84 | 11.3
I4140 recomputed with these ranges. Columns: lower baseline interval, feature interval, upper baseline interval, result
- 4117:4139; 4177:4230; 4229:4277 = -0.01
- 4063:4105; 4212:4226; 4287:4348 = -0.17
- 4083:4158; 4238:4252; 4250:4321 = -0.03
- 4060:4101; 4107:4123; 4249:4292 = 0.11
